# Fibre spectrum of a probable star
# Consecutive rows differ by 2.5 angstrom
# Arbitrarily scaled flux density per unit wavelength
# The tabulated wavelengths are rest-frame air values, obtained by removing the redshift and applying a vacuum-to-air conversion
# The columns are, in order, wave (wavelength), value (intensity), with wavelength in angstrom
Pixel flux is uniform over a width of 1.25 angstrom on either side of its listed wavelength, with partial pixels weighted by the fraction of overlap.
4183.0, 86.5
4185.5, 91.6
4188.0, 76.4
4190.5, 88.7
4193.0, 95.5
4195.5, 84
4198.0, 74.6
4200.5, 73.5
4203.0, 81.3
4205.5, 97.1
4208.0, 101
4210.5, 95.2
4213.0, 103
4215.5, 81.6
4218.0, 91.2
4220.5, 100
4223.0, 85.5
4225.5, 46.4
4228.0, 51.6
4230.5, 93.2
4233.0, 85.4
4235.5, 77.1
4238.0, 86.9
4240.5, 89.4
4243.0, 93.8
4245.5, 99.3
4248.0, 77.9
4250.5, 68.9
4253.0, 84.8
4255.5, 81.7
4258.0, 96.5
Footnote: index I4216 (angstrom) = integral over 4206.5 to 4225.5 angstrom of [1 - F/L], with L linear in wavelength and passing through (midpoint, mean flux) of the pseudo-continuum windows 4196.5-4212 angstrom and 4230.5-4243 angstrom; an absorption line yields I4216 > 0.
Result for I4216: -0.8 angstrom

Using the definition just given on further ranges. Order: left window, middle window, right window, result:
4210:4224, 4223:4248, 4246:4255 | 1.30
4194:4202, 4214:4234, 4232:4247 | 1.16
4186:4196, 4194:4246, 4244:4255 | -0.20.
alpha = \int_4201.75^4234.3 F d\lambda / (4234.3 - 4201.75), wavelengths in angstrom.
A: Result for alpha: 85.6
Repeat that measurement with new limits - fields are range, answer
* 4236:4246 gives 90.7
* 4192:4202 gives 81.5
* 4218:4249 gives 82.6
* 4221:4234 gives 73.8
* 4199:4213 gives 90.5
